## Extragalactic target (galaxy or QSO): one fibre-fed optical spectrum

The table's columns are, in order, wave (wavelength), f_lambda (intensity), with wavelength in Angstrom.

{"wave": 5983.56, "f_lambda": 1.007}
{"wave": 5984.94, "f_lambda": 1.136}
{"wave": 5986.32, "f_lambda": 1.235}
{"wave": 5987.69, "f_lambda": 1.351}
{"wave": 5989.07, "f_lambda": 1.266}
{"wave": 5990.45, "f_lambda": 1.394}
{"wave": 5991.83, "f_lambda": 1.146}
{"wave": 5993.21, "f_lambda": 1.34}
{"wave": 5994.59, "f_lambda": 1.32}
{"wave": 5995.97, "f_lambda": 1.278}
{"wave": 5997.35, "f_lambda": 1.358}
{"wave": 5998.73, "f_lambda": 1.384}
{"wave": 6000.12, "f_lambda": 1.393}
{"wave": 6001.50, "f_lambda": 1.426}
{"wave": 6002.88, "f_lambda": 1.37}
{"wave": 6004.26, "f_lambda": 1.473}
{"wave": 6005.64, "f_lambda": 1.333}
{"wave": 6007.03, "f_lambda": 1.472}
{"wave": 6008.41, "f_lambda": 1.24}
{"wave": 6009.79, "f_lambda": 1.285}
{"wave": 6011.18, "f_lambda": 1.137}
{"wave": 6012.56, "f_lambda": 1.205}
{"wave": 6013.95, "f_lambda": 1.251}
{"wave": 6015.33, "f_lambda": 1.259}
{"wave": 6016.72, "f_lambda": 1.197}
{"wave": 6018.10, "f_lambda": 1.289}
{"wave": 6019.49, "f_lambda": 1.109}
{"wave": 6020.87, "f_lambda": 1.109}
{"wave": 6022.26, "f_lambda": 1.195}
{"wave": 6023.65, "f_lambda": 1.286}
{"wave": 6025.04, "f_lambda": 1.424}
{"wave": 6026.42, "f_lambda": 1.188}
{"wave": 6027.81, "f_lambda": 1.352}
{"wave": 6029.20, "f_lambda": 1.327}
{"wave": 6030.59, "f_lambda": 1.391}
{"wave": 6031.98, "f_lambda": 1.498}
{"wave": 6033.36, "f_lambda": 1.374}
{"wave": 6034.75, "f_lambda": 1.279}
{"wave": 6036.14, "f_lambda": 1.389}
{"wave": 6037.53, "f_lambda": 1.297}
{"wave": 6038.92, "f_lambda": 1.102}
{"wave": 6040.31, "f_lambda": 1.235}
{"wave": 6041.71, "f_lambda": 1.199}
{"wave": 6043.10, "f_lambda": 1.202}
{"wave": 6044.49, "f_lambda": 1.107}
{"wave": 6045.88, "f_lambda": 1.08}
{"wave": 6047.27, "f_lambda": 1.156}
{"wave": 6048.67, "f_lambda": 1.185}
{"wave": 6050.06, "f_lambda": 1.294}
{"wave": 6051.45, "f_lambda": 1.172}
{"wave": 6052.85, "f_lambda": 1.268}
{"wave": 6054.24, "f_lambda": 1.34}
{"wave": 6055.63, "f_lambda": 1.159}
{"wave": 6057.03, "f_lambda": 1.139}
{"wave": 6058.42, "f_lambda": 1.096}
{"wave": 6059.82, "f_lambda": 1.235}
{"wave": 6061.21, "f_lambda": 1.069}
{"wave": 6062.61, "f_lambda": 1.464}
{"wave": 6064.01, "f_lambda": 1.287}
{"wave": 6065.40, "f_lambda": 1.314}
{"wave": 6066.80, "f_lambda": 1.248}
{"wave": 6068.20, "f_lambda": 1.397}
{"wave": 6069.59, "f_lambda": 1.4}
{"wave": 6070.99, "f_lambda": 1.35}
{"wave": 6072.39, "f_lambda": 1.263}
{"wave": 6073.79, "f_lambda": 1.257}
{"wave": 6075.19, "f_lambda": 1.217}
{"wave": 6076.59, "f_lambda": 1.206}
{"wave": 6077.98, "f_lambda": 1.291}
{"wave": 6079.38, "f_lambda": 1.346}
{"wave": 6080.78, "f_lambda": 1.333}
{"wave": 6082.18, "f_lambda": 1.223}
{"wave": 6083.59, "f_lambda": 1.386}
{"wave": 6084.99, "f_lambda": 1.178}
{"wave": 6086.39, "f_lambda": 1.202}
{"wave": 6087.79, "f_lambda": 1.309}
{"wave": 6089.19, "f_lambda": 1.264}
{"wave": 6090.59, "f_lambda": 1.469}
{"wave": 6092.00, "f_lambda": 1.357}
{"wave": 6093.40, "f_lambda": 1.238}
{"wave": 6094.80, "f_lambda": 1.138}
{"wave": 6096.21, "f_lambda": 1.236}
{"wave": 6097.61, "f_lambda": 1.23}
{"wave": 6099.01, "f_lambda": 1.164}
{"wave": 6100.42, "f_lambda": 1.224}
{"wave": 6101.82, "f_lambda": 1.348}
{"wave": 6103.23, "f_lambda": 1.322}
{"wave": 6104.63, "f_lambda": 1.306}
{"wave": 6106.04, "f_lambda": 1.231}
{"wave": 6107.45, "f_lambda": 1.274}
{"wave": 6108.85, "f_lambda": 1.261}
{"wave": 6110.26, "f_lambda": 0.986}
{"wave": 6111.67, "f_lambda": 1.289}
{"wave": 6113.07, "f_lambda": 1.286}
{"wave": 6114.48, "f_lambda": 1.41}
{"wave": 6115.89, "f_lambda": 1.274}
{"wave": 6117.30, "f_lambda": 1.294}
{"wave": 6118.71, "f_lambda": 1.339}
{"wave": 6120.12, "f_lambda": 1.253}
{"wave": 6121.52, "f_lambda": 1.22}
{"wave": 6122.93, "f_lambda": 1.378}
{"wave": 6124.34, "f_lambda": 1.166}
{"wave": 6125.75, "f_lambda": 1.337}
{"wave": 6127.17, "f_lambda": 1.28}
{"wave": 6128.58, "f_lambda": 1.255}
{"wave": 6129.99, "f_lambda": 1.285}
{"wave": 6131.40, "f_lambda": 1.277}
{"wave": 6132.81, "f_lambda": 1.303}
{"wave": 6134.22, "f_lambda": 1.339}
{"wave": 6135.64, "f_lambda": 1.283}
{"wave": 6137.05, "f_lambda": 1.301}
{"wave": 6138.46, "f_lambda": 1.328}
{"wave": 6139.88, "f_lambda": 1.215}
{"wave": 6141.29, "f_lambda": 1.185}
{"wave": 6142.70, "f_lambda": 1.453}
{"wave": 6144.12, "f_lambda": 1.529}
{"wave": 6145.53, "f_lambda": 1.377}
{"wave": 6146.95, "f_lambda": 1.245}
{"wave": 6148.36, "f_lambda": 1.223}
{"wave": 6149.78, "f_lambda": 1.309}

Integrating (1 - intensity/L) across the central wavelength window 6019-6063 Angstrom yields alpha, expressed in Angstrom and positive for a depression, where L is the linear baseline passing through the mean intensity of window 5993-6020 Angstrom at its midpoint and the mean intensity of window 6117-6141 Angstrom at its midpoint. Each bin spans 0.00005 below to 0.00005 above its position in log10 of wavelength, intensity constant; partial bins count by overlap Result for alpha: 2.0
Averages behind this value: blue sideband 1.31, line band 1.24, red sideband 1.28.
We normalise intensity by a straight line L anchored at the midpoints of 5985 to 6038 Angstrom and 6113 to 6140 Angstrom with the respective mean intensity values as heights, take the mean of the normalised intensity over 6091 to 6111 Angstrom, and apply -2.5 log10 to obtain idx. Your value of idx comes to 0.047 mag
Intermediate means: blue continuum 1.3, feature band 1.24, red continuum 1.29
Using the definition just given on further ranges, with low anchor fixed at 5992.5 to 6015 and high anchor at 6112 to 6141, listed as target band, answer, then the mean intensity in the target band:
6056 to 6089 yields 0.03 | 1.27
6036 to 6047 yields 0.11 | 1.19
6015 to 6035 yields 0.03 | 1.29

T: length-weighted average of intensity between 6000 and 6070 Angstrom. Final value 1.27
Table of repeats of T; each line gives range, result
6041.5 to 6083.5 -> 1.25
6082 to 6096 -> 1.28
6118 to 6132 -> 1.28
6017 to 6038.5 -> 1.3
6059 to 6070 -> 1.3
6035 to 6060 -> 1.2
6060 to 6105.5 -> 1.28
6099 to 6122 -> 1.27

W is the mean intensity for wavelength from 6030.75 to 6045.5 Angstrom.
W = 1.27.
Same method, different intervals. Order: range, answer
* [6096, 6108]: 1.26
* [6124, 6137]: 1.28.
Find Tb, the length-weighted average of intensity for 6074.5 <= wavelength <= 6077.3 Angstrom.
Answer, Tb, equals 1.22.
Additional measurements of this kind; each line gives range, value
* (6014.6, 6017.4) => 1.23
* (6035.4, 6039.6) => 1.26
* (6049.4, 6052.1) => 1.23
